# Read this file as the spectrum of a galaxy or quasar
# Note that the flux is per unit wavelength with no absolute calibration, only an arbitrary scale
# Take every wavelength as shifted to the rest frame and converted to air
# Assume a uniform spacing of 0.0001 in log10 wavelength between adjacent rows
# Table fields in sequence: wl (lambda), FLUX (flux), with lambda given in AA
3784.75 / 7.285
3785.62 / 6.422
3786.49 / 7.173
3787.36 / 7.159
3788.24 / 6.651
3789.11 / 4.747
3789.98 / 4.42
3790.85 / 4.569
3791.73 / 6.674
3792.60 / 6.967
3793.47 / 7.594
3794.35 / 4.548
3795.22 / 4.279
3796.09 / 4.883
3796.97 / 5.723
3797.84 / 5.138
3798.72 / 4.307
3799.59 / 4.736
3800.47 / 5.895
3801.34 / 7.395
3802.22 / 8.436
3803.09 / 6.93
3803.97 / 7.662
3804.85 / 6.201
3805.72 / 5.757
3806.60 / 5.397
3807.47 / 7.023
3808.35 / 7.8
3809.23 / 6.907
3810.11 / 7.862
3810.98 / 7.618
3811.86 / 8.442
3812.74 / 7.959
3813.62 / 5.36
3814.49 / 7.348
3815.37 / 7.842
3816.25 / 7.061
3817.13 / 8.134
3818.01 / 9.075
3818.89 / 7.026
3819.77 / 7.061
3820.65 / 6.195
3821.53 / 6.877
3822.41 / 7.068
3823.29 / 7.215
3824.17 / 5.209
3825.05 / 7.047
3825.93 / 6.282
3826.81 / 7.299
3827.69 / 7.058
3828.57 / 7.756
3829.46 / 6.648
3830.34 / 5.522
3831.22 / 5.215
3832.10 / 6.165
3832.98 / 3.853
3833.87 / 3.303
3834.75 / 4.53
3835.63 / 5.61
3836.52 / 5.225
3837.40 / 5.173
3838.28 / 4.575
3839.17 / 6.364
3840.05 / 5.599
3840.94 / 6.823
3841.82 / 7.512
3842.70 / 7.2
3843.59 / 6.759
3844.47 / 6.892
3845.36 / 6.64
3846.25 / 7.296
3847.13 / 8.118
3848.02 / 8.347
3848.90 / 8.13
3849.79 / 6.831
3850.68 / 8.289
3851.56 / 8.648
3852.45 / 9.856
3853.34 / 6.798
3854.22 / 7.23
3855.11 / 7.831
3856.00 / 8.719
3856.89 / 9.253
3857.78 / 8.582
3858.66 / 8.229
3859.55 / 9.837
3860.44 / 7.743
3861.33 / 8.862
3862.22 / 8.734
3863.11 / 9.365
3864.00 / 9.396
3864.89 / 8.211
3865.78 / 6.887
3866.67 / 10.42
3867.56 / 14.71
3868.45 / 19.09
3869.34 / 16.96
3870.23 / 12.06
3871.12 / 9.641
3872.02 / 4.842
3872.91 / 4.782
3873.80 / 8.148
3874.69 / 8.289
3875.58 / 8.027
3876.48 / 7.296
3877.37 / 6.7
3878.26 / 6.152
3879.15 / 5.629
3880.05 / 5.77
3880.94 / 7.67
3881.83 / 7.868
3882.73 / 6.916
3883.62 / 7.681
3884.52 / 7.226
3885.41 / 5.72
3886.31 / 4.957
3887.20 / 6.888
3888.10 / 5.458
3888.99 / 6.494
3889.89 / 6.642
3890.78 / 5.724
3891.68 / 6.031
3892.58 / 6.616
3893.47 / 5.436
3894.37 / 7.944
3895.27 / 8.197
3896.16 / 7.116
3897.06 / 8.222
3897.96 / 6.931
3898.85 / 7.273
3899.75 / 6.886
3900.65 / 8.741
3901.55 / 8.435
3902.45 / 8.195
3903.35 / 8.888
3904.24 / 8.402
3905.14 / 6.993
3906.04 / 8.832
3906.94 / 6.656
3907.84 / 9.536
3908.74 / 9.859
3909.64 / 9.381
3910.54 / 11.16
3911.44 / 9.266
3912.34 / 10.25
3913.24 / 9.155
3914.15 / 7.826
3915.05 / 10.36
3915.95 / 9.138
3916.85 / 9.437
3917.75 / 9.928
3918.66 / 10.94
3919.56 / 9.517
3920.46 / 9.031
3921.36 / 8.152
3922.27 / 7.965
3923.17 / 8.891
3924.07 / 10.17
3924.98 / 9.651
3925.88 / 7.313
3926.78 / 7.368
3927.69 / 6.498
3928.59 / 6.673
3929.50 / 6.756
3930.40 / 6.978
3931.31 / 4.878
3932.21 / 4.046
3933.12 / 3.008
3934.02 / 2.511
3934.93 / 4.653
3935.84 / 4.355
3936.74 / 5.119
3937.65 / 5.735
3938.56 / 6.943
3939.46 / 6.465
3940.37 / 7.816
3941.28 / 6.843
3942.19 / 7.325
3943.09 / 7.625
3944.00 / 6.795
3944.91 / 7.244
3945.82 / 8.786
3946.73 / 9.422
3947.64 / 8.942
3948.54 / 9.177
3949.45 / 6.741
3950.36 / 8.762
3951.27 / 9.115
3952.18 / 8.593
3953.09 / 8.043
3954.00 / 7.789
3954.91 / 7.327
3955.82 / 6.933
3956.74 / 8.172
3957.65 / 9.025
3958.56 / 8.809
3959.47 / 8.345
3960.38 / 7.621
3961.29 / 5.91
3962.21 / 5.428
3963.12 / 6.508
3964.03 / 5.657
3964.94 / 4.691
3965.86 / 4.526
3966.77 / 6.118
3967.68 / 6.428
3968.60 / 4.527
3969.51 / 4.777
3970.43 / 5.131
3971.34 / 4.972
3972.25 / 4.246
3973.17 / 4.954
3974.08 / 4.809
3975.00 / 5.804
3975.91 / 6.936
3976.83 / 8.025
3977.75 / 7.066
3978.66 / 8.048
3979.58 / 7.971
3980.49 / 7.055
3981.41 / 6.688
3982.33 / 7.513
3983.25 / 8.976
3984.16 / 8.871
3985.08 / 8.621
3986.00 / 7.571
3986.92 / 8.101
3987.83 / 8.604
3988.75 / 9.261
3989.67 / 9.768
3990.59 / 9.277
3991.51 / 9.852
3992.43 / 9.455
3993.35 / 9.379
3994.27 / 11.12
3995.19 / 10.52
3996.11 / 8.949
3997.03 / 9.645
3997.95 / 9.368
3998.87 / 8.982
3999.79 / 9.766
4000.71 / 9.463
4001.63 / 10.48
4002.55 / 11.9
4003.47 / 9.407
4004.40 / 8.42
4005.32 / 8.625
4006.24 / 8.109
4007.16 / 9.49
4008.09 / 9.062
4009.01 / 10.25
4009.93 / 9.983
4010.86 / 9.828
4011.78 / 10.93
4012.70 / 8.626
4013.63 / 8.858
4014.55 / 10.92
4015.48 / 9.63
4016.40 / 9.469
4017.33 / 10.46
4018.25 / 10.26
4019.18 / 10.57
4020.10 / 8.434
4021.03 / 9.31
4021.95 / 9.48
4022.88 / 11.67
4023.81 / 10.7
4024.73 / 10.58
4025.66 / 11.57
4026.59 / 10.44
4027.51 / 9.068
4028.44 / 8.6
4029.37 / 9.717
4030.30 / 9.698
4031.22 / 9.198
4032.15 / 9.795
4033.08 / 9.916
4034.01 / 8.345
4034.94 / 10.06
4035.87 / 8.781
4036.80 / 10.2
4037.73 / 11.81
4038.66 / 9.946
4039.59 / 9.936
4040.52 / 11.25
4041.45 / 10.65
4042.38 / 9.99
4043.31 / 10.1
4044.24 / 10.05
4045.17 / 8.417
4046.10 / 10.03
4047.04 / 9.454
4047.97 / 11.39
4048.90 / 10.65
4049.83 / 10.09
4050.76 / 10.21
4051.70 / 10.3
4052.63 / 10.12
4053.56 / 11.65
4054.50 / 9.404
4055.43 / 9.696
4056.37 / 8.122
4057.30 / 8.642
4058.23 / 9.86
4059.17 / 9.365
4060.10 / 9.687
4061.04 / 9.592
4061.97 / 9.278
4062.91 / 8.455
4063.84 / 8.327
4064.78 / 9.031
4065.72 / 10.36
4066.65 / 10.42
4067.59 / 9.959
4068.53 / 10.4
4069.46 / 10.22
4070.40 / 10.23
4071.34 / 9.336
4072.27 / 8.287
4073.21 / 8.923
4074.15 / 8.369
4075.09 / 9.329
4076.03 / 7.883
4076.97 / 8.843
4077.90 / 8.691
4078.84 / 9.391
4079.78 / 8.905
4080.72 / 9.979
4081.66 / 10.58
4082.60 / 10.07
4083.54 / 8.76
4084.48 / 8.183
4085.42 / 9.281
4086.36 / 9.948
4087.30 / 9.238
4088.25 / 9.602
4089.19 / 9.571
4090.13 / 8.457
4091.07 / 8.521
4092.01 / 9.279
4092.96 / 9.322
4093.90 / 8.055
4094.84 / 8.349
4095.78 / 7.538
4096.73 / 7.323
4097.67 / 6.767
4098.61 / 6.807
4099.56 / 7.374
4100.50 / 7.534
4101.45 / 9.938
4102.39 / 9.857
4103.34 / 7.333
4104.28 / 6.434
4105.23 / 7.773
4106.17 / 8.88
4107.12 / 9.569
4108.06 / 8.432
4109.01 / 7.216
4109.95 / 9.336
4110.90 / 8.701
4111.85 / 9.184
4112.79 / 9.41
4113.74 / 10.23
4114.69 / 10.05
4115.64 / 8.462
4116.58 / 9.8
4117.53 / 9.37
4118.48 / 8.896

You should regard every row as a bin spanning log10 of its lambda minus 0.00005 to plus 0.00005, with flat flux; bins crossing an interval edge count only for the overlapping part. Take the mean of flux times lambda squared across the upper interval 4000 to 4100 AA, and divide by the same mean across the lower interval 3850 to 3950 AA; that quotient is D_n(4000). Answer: 1.3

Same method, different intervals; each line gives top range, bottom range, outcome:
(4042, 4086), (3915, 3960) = 1.34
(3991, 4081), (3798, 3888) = 1.45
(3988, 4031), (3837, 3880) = 1.27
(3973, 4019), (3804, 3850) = 1.46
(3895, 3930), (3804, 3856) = 1.31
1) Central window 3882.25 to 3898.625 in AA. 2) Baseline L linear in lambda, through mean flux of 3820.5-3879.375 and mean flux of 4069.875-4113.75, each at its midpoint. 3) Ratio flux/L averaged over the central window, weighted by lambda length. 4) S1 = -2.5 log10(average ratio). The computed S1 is 0.17 mag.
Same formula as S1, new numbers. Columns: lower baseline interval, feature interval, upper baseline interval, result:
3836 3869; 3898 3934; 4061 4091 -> 0.046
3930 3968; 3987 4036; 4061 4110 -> -0.246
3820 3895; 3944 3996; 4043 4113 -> 0.103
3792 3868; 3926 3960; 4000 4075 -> 0.215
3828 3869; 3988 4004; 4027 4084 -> -0.079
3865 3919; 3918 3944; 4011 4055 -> 0.253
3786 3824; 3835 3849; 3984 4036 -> 0.088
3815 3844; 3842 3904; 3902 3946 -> -0.148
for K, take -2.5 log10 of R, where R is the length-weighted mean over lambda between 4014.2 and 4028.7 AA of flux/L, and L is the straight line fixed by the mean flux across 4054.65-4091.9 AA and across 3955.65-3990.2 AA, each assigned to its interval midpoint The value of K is -0.24 mag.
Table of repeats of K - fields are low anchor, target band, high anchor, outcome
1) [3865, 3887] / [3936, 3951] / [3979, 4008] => 0.182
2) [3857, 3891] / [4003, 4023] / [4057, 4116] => -0.105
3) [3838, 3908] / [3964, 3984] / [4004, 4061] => 0.423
